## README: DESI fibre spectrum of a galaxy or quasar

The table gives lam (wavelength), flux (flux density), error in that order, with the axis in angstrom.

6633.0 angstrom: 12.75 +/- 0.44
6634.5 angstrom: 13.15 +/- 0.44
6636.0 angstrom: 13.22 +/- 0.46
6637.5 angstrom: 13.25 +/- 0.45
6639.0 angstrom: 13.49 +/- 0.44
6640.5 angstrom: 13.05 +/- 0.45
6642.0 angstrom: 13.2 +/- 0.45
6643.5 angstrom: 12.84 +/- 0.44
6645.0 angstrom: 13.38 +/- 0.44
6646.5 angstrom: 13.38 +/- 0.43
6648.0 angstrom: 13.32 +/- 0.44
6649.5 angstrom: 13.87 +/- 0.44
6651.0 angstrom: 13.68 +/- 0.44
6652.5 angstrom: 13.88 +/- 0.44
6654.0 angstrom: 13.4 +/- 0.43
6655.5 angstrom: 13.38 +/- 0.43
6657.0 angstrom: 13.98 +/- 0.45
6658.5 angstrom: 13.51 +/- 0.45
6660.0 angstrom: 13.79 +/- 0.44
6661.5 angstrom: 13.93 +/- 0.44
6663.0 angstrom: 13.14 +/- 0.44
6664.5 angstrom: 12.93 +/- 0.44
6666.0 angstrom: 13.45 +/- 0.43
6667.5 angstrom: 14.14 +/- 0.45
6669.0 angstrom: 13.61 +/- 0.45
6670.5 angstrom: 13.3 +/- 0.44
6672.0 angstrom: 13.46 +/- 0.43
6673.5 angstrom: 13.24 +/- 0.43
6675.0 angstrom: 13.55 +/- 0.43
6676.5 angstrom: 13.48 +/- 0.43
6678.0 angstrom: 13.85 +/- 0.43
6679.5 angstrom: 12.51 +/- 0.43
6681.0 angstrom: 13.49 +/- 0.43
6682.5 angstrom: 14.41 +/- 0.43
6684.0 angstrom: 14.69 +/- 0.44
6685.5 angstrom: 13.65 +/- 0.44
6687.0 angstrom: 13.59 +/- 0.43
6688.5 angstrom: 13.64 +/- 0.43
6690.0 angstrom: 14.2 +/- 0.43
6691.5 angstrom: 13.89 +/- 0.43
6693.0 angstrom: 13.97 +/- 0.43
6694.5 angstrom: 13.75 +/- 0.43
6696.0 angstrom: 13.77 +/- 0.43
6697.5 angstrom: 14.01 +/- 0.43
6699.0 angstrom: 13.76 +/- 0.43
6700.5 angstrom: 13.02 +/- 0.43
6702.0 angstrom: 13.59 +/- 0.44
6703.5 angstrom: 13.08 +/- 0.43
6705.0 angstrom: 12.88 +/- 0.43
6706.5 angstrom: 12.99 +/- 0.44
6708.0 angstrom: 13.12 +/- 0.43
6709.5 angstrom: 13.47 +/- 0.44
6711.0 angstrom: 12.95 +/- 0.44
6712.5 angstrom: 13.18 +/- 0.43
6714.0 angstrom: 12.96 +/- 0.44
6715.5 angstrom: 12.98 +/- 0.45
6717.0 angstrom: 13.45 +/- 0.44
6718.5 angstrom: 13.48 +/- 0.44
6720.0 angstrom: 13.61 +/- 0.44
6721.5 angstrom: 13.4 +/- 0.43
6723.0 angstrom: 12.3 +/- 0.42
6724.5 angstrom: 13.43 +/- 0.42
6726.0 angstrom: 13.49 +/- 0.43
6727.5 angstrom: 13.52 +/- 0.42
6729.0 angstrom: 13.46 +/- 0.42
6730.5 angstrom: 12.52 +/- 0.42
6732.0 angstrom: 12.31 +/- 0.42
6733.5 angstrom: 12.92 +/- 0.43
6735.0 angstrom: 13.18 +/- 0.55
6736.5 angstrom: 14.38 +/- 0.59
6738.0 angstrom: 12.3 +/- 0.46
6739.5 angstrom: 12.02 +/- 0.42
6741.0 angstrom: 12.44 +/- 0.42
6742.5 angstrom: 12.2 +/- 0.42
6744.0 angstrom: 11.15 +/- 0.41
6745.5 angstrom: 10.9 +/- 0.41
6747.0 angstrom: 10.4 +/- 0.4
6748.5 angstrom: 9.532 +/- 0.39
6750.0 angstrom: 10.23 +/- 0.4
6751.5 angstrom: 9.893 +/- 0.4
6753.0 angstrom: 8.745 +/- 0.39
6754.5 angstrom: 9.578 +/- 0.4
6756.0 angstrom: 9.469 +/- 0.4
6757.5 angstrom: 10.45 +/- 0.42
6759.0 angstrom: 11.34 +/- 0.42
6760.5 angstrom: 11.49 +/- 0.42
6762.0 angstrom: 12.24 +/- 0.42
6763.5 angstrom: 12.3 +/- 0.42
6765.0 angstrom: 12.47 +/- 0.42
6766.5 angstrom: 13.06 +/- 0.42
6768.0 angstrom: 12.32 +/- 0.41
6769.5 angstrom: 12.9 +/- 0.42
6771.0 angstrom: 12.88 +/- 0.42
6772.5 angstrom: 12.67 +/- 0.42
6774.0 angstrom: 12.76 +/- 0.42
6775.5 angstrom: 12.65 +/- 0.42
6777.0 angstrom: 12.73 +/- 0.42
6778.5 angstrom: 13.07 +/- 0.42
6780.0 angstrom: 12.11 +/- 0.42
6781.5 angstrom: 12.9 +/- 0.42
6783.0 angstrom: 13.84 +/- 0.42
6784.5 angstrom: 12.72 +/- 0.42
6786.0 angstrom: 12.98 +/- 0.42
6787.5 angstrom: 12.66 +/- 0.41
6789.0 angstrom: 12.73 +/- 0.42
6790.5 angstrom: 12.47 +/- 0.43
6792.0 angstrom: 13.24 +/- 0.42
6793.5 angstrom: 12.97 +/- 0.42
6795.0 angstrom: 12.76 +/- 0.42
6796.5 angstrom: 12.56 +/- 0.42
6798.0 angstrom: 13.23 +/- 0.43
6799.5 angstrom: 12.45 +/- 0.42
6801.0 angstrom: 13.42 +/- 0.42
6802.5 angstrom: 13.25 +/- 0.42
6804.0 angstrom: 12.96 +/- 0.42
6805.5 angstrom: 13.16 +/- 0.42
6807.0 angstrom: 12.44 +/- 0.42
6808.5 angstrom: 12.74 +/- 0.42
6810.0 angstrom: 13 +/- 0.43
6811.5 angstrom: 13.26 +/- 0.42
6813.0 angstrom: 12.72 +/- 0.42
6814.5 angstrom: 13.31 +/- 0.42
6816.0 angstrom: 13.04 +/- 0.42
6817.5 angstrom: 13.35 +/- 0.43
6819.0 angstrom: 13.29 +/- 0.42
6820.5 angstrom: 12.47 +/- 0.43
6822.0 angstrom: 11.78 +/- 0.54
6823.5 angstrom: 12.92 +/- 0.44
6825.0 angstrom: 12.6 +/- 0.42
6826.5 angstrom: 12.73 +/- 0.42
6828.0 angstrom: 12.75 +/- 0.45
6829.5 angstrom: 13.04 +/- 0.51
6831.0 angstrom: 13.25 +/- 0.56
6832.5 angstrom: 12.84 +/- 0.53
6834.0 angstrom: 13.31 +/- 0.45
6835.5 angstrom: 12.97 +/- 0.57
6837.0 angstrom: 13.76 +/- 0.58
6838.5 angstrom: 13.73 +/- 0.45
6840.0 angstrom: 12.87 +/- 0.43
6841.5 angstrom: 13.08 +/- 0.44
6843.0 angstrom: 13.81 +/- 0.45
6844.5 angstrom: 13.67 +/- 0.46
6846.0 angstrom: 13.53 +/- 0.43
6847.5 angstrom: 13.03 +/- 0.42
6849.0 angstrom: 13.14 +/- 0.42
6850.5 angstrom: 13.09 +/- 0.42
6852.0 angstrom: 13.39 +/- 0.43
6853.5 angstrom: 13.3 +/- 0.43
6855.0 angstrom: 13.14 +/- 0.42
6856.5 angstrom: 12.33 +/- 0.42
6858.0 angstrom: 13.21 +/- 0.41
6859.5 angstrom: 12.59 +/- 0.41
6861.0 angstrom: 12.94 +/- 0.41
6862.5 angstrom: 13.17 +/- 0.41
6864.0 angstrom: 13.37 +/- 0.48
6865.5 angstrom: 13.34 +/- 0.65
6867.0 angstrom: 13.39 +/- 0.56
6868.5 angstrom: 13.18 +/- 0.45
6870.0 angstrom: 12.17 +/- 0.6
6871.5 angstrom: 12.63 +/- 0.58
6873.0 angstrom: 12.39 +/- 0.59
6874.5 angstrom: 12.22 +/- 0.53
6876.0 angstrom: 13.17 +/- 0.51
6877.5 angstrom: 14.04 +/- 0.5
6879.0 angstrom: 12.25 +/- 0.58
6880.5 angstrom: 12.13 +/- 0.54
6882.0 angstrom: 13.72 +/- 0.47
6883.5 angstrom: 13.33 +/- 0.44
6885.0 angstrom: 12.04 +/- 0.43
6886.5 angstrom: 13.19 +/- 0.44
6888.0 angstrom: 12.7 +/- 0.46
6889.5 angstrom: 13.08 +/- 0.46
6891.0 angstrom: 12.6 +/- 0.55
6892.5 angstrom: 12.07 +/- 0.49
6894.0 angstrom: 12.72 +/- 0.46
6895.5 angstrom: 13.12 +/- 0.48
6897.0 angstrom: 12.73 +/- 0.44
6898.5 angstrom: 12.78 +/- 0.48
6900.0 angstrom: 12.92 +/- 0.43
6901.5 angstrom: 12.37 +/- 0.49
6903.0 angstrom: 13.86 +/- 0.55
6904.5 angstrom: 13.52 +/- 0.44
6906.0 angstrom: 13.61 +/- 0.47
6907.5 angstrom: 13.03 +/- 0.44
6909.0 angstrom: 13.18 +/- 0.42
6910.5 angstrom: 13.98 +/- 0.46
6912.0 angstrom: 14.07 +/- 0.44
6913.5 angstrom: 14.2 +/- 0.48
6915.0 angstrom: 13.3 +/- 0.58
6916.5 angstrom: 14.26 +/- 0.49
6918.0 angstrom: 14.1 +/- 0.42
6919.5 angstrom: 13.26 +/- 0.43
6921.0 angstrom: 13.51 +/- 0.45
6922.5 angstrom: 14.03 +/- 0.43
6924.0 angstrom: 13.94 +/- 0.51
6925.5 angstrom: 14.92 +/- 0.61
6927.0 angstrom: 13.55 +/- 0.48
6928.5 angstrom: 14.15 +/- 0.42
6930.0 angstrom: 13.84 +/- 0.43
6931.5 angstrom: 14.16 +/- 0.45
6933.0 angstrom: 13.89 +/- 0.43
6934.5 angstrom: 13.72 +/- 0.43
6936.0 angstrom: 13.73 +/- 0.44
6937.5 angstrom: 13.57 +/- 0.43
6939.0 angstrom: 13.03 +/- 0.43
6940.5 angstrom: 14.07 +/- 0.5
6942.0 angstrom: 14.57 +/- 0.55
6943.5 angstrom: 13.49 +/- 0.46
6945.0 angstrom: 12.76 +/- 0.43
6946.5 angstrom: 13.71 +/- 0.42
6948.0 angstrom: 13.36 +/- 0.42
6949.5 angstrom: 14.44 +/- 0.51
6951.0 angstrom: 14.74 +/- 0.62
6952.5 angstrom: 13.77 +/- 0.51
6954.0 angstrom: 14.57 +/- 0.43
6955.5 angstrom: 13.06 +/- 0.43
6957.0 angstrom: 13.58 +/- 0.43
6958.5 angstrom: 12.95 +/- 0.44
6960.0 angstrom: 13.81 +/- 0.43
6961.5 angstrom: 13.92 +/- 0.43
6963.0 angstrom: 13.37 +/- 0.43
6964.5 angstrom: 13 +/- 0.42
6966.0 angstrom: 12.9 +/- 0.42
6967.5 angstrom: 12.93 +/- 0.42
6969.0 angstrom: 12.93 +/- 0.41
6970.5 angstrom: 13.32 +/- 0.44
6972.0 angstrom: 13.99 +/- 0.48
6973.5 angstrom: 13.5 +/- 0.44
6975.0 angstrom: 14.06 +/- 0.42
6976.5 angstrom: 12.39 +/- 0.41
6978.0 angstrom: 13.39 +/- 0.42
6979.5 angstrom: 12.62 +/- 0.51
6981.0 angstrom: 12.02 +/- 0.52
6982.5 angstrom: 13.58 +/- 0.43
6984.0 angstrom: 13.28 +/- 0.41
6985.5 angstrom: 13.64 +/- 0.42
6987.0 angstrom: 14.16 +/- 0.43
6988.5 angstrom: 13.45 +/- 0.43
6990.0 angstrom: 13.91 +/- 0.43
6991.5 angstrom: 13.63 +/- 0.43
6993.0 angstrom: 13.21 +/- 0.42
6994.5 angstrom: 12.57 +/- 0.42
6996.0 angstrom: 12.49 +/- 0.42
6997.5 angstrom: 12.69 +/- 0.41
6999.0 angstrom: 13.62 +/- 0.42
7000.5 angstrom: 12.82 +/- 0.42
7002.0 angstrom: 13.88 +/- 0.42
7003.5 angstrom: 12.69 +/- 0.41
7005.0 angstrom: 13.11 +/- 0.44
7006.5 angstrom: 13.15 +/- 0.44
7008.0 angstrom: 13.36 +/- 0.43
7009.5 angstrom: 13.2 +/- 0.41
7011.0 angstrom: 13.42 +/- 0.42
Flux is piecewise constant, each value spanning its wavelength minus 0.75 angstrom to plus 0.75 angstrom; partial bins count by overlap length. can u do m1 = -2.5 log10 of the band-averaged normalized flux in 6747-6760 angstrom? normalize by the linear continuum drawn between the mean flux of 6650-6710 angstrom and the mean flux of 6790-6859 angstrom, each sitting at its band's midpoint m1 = 0.31 mag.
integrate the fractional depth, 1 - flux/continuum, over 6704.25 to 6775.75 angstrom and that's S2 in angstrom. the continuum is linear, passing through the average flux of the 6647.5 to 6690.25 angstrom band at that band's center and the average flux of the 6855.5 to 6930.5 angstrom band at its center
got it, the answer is 6.5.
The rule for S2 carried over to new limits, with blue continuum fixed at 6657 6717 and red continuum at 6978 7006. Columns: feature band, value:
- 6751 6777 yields 3.45 angstrom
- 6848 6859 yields 0.22 angstrom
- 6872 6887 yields 0.53 angstrom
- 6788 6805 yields 0.62 angstrom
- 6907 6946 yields -1.54 angstrom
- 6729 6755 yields 3.73 angstrom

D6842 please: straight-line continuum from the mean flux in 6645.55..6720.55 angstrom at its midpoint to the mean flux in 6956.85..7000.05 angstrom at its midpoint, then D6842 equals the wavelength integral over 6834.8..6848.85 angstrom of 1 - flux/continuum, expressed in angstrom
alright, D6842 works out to 0.0 angstrom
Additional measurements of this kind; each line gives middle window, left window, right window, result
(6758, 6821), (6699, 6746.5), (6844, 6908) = 0.84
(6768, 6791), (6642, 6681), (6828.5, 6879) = 0.79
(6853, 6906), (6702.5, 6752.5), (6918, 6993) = 1.31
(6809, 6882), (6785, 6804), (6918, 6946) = 1.14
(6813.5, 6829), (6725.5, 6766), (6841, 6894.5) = -0.44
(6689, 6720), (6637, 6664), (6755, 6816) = -0.72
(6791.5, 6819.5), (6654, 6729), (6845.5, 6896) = 0.27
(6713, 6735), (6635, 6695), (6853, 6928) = 0.53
